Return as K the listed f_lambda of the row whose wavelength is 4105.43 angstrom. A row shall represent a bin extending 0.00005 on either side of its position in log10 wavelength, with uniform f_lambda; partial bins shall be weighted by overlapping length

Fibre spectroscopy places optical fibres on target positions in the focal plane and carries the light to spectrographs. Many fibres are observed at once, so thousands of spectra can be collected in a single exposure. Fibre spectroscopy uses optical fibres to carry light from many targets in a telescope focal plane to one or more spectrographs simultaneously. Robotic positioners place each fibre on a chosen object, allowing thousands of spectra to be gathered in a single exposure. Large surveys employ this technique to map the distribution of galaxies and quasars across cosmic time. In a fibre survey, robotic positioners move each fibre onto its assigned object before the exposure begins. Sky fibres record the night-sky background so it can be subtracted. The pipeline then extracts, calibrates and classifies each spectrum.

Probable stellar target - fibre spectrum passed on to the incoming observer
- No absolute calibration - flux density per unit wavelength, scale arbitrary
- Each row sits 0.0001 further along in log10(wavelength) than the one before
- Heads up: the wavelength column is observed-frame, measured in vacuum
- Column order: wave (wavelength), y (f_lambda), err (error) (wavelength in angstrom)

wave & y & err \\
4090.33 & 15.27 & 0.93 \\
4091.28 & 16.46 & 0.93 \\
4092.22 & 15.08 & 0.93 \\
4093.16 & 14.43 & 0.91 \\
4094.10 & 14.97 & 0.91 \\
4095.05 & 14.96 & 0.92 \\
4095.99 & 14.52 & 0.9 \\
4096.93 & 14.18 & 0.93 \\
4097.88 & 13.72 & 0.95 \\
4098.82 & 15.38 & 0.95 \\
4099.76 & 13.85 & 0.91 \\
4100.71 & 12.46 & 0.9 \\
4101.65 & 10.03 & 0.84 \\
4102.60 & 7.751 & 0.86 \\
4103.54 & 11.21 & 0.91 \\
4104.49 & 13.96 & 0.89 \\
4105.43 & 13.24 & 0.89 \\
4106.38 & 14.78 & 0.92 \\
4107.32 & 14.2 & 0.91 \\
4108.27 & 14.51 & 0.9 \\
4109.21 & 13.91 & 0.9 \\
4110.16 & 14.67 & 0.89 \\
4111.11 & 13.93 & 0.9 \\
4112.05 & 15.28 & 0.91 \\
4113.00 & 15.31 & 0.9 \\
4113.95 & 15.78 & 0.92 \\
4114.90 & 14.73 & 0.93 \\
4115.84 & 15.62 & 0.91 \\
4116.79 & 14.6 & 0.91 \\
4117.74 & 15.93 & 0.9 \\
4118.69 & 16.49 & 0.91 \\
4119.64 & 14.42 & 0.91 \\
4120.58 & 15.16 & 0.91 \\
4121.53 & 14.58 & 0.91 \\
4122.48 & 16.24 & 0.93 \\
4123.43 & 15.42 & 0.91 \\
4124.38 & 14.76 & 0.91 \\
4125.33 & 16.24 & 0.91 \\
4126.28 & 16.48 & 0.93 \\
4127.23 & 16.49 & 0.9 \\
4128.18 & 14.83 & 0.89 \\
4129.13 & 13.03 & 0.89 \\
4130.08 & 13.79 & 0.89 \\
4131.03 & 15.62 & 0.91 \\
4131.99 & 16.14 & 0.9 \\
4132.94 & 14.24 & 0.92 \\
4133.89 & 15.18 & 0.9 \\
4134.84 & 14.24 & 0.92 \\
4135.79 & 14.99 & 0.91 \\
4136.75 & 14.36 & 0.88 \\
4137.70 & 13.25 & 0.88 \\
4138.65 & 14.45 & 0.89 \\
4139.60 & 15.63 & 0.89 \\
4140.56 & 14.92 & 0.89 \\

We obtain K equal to 13.24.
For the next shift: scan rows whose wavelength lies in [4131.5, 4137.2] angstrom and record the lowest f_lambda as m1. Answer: 14.24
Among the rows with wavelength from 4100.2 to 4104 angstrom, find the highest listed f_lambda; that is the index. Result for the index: 12.46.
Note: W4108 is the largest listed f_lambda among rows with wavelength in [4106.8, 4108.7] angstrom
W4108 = 14.51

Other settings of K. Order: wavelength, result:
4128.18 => 14.83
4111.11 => 13.93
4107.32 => 14.2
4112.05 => 15.28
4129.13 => 13.03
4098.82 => 15.38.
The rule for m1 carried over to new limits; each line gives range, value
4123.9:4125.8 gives 14.76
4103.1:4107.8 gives 11.21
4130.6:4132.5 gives 15.62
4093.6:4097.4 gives 14.18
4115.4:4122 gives 14.42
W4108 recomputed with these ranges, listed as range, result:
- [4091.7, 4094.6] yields 15.08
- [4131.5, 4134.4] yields 16.14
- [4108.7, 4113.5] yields 15.31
